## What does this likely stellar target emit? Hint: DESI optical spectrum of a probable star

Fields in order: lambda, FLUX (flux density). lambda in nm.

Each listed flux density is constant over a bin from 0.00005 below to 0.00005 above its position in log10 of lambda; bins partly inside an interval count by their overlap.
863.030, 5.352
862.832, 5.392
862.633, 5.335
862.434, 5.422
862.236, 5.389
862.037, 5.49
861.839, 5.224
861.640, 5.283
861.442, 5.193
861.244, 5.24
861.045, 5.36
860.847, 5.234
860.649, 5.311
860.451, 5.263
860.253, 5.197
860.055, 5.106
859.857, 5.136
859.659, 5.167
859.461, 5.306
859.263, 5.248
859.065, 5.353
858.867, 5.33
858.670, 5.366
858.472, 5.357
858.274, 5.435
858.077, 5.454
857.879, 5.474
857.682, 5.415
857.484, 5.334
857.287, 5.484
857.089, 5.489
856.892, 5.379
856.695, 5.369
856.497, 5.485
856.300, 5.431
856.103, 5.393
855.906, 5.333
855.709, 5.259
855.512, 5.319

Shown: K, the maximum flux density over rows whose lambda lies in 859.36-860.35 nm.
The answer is 5.306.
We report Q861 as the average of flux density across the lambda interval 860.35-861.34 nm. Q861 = 5.28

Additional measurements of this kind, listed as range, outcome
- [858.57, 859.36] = 5.32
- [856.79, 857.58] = 5.42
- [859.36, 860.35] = 5.18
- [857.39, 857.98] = 5.4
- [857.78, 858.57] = 5.43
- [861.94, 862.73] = 5.41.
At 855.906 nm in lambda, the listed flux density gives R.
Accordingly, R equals 5.333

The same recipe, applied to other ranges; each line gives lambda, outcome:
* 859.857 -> 5.136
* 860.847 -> 5.234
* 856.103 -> 5.393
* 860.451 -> 5.263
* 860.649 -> 5.311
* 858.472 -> 5.357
